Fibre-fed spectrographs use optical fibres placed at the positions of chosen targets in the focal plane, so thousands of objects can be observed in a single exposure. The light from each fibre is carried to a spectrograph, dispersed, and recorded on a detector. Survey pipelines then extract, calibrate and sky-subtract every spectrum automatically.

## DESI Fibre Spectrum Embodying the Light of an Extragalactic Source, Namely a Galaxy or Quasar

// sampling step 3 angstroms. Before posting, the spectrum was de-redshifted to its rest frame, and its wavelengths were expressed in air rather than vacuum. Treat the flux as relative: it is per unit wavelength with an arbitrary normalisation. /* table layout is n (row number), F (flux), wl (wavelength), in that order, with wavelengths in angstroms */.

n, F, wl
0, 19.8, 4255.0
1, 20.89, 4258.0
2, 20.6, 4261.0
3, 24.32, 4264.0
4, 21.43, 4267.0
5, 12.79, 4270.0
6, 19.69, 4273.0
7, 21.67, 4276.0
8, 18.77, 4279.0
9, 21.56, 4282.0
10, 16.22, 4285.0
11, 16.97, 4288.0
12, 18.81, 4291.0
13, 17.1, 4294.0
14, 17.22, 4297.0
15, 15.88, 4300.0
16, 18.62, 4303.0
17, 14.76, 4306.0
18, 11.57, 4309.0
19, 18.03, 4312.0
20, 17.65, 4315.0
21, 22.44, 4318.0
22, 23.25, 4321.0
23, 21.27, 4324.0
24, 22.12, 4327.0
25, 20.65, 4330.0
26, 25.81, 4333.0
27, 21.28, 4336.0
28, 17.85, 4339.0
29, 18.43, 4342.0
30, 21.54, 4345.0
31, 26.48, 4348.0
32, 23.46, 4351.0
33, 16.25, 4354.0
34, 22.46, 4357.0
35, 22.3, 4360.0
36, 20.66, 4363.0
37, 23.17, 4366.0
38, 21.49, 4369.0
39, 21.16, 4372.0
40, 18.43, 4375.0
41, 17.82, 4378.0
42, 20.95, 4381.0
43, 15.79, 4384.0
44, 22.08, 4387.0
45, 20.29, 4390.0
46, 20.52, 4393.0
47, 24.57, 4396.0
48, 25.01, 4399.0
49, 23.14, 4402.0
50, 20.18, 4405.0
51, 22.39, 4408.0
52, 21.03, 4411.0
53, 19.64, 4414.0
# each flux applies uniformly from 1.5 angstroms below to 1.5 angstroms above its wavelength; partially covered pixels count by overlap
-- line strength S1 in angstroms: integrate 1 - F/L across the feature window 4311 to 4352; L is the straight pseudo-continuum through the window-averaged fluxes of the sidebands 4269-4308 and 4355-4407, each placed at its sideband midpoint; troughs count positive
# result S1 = -4.6 angstroms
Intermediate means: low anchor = 17.7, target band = 21.5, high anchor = 21.1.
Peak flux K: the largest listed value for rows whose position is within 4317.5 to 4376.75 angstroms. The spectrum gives 26.48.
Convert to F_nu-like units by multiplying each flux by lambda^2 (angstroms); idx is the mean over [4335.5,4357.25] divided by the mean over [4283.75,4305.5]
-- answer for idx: 1.25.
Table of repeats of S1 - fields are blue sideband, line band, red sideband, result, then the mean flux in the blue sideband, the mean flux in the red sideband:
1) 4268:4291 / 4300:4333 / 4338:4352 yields 1.7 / 18.3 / 21.6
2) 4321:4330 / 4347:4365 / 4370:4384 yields -1.4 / 21.8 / 19.3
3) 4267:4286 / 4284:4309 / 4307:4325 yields 2.9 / 18.7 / 18.9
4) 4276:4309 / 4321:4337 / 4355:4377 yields -2.5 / 17.5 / 21.2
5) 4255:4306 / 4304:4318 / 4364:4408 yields 2.2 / 18.8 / 21.1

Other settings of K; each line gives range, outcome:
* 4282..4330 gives 23.25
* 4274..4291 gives 21.67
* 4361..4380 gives 23.17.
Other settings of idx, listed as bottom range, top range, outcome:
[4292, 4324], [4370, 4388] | 1.12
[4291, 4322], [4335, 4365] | 1.22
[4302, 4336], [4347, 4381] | 1.09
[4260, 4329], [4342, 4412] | 1.18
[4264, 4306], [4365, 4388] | 1.14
